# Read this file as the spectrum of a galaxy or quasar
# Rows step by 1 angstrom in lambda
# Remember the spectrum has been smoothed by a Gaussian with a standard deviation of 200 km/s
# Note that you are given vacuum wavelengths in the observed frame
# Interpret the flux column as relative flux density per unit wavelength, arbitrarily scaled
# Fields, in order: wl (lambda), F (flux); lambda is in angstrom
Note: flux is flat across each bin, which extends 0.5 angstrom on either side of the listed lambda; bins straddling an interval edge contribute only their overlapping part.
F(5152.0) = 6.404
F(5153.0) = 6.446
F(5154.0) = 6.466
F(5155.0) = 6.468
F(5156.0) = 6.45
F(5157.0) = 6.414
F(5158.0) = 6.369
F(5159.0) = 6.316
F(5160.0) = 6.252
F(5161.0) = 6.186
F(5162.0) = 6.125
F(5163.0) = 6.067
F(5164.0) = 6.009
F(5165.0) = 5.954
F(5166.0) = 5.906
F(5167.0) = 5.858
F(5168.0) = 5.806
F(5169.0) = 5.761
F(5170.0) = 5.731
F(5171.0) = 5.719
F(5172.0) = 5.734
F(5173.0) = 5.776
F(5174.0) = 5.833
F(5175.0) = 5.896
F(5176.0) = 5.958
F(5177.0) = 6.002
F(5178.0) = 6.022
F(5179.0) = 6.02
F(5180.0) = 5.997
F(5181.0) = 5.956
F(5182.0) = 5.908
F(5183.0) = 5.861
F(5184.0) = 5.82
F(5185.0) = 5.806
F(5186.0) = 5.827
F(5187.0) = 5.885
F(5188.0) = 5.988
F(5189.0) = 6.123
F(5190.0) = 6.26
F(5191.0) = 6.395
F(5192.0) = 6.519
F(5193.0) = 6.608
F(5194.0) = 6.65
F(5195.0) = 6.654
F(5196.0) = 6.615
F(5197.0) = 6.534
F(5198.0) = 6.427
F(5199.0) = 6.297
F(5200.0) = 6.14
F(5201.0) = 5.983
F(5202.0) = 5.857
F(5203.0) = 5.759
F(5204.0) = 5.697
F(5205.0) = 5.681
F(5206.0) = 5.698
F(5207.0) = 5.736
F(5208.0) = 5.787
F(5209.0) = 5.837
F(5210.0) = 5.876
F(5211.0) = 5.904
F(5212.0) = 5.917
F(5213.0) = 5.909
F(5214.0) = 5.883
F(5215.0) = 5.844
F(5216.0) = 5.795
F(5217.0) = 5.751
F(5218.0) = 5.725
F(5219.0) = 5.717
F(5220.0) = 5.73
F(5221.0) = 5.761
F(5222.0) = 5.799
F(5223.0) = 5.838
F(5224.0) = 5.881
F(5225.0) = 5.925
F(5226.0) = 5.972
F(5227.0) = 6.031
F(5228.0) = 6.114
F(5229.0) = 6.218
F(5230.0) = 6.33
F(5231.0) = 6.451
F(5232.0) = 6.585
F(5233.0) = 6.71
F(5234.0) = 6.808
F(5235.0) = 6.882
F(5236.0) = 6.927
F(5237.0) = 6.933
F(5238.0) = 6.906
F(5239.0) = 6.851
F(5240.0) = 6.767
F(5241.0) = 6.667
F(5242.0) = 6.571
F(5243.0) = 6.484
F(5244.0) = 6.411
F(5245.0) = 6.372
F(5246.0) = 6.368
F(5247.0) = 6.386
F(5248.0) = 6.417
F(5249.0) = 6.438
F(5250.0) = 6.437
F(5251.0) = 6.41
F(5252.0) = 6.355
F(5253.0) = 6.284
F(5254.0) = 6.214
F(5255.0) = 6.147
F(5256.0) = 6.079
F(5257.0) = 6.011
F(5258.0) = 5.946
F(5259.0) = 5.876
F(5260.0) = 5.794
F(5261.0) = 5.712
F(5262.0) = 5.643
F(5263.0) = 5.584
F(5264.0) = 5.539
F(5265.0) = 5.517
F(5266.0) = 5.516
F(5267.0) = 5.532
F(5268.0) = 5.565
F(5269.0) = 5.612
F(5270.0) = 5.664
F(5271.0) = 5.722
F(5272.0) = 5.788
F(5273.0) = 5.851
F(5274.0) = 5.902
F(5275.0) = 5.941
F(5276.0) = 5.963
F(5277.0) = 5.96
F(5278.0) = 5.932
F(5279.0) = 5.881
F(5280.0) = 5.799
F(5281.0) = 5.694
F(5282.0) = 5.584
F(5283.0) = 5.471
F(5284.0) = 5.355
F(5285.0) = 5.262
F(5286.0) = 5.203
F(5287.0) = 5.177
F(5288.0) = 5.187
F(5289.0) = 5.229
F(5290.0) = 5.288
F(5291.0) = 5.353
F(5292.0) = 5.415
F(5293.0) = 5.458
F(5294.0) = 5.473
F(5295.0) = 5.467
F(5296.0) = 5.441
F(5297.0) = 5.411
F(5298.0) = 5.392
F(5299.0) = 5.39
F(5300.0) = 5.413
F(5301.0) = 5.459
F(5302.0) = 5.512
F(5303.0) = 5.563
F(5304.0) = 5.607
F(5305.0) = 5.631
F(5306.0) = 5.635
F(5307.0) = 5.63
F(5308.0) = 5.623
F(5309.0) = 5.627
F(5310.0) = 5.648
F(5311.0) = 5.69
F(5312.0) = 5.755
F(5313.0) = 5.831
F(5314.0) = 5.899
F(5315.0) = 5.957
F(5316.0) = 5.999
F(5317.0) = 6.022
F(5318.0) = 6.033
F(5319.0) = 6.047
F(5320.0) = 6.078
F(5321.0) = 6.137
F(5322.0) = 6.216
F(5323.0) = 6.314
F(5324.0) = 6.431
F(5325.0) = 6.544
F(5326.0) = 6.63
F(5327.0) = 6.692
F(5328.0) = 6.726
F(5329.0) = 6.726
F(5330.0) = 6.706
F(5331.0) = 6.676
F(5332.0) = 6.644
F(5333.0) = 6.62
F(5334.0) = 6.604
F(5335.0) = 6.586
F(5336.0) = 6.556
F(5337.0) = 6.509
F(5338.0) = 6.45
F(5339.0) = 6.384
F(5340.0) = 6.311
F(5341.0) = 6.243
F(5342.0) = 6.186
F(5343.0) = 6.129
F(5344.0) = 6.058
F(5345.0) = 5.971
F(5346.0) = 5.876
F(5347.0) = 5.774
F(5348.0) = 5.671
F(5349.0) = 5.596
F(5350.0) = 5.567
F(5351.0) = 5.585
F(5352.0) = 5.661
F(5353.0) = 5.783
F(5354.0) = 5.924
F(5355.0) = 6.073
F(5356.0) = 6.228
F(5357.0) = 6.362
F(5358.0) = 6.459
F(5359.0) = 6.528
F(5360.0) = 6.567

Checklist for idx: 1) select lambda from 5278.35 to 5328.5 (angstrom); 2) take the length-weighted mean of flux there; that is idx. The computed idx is 5.73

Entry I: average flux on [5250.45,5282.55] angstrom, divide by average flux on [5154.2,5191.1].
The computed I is 0.97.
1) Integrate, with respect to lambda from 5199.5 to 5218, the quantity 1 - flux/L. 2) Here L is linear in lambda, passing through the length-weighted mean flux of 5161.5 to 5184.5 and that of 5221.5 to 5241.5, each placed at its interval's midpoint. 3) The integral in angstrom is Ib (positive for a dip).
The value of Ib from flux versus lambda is 1.2 angstrom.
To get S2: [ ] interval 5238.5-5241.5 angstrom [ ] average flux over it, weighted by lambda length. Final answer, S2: 6.76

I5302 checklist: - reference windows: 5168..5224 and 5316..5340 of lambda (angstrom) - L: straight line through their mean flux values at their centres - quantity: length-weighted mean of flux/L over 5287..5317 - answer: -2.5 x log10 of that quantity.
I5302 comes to 0.14 mag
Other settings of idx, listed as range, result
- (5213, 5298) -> 5.95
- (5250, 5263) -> 6.04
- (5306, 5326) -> 5.98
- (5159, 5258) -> 6.13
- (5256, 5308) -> 5.59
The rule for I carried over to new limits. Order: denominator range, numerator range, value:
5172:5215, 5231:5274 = 1.03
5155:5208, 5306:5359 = 1.01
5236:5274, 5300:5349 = 1.00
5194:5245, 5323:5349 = 1.03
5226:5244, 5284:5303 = 0.82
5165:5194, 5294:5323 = 0.96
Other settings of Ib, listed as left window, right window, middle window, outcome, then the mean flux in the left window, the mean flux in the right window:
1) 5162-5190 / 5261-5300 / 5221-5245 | -3.0 angstrom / 5.91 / 5.56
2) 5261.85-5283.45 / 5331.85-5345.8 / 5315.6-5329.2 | -0.3 angstrom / 5.71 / 6.36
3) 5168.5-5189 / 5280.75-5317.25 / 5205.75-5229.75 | -0.4 angstrom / 5.88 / 5.53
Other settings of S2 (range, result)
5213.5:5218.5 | 5.8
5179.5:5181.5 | 5.98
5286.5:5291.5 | 5.25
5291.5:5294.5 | 5.45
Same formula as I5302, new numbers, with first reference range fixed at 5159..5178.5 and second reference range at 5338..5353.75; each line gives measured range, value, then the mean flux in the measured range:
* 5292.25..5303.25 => 0.09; 5.45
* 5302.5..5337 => -0.04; 6.15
